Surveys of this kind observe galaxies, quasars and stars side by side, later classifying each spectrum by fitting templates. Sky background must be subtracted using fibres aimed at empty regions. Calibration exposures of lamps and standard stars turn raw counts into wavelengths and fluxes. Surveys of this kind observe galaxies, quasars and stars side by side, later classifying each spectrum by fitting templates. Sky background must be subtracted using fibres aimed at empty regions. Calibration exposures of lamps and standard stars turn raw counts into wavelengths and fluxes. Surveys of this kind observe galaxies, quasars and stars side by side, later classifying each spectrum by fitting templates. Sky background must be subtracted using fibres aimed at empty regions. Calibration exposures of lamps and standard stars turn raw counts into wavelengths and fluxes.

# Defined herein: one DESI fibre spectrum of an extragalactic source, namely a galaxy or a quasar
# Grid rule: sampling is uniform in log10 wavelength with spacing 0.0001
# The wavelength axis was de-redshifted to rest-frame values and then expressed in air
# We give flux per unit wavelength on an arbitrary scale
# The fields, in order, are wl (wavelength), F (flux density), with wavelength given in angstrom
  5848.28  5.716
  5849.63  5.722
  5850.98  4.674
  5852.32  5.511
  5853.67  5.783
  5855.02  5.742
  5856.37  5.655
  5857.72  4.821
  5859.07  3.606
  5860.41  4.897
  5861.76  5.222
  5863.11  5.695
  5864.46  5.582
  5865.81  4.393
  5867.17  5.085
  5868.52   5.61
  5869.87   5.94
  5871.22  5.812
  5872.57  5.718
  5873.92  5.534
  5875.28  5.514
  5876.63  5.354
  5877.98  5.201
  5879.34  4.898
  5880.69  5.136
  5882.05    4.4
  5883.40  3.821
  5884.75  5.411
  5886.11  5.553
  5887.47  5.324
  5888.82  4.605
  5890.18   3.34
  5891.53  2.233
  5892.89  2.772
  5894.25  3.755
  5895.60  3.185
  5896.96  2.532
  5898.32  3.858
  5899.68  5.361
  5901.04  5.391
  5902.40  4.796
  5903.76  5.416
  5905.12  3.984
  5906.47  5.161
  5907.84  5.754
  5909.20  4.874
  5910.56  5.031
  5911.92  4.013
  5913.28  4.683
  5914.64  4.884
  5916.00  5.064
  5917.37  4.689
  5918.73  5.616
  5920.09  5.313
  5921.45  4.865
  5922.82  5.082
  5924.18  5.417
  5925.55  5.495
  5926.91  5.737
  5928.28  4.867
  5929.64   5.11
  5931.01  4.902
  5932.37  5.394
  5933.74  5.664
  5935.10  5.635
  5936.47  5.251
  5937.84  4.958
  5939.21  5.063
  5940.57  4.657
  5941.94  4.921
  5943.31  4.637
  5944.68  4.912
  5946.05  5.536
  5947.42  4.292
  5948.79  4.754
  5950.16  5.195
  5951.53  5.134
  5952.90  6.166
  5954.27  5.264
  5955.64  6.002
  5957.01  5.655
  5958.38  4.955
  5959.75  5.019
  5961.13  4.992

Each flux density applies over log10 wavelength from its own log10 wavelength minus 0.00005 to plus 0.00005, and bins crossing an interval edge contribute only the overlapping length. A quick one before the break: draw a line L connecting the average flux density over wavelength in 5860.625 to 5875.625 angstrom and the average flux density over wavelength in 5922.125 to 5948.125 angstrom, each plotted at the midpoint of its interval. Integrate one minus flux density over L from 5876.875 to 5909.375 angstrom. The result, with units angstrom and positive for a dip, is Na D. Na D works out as 5.3 angstrom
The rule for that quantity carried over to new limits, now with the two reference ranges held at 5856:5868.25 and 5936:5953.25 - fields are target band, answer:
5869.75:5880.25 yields -1.0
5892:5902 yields 2.3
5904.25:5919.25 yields 0.4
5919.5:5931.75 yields -0.5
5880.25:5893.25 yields 1.9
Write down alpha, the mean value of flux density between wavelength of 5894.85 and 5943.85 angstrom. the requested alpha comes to 4.92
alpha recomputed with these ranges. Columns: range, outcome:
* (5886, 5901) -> 3.87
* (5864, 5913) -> 4.73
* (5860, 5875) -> 5.42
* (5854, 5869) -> 5.13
